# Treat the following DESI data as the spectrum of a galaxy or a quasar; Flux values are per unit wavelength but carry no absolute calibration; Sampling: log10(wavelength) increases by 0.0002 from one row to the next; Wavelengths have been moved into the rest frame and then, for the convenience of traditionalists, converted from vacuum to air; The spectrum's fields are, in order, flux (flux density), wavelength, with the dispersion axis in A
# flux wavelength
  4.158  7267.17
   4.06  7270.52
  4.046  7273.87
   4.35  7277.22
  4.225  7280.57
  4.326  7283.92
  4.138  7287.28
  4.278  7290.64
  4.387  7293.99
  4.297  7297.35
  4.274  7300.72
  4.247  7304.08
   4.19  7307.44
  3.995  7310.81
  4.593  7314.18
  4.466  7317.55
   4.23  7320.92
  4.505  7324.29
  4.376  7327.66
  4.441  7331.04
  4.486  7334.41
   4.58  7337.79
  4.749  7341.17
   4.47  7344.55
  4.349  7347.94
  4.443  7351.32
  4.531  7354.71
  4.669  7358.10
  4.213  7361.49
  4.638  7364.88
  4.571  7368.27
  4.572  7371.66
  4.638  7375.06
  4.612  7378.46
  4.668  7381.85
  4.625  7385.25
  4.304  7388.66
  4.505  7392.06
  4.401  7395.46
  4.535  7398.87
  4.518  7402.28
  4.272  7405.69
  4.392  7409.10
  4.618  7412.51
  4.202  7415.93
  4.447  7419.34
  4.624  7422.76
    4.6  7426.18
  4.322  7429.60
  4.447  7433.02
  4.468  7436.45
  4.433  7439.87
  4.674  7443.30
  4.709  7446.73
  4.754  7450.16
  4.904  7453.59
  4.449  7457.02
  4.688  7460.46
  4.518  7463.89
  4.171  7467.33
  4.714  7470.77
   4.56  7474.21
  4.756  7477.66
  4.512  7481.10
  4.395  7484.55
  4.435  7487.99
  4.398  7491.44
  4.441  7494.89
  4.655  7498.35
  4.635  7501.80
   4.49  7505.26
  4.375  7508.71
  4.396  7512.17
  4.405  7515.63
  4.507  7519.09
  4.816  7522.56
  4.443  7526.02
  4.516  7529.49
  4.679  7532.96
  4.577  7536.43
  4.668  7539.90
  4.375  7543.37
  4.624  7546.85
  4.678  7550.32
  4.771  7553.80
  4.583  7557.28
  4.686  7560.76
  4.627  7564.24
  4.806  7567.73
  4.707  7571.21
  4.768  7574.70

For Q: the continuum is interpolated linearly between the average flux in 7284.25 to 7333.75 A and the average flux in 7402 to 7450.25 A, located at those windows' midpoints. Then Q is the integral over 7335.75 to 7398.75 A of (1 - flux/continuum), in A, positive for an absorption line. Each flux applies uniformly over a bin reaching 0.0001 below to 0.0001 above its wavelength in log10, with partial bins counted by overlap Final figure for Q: -1.80 A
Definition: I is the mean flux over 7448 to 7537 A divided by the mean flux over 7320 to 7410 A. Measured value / 1.01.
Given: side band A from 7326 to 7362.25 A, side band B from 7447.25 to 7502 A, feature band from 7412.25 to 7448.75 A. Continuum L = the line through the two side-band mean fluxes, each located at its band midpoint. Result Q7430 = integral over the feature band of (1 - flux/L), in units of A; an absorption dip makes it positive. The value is 0.3 A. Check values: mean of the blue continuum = 4.49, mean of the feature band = 4.5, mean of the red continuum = 4.56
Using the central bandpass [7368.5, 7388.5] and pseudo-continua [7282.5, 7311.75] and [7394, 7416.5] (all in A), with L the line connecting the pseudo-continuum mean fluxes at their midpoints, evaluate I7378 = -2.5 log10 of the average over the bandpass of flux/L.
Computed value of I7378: -0.05 mag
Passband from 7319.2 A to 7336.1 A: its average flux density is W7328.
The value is 4.41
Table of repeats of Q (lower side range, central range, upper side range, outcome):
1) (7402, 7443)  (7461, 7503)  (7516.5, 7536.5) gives 0.06 A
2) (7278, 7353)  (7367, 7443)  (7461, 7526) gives -0.92 A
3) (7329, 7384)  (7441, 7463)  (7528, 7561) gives -0.51 A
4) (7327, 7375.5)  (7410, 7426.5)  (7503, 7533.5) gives 0.10 A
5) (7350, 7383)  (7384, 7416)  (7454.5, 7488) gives 0.72 A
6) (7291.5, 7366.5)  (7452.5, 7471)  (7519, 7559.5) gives -0.06 A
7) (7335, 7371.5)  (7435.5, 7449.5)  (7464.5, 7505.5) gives -0.23 A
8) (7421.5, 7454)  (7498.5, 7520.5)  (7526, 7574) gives 0.64 A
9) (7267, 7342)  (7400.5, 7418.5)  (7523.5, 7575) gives 0.21 A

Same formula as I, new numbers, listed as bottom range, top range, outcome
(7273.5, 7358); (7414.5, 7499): 1.04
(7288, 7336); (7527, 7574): 1.07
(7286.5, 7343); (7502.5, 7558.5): 1.04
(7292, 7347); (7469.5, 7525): 1.03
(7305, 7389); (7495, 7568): 1.02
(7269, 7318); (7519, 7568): 1.09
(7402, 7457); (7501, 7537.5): 1.00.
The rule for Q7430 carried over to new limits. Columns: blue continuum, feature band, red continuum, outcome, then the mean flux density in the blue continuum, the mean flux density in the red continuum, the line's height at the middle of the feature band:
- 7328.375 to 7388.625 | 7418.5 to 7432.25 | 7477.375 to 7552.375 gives 0.1 A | 4.53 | 4.53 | 4.53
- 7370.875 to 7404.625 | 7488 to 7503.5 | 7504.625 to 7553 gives 0.1 A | 4.53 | 4.55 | 4.54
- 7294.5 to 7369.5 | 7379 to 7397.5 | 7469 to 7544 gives -0.2 A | 4.42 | 4.54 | 4.46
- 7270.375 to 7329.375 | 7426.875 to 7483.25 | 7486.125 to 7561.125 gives -1.2 A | 4.28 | 4.55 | 4.47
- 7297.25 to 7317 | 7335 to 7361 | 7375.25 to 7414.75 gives -0.9 A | 4.27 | 4.5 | 4.38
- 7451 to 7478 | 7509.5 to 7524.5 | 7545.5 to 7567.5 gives 0.4 A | 4.59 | 4.67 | 4.64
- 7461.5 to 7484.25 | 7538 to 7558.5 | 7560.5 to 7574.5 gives 0.3 A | 4.53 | 4.72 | 4.68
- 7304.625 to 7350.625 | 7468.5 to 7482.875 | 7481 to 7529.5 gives -0.4 A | 4.41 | 4.49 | 4.48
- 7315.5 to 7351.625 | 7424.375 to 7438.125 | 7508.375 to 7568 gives 0.2 A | 4.47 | 4.58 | 4.52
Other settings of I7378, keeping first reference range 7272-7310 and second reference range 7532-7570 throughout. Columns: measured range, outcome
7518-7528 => 0.00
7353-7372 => -0.04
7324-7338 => -0.04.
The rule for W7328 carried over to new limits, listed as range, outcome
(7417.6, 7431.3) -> 4.5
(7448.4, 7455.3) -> 4.83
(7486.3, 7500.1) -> 4.48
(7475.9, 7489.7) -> 4.52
